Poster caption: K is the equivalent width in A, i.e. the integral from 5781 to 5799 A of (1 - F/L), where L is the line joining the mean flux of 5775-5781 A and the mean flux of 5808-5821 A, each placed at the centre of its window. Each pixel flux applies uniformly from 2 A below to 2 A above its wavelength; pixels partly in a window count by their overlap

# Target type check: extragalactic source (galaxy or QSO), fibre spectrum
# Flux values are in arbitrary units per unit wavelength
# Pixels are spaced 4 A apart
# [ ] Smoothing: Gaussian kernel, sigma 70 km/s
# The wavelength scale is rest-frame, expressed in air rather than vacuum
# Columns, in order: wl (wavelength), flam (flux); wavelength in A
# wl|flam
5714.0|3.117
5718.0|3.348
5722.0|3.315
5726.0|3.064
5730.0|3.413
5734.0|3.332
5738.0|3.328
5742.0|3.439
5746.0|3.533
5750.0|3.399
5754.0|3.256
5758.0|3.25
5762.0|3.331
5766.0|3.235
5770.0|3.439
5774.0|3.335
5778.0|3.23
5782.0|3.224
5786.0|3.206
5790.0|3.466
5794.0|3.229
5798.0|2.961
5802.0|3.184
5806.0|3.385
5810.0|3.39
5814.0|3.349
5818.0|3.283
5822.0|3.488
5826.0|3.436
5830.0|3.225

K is 0.3 A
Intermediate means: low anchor 3.25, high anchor 3.35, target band 3.23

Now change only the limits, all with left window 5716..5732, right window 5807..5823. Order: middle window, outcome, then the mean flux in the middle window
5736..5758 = -0.48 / 3.38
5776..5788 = 0.43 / 3.22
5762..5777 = 0.00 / 3.33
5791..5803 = 0.74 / 3.15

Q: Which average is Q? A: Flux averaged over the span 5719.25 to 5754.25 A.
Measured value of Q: 3.35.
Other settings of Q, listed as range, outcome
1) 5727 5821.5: 3.31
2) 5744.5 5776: 3.34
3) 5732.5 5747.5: 3.41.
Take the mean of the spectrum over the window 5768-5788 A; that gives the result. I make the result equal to 3.29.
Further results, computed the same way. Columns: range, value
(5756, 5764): 3.29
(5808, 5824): 3.38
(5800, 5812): 3.32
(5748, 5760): 3.3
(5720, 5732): 3.26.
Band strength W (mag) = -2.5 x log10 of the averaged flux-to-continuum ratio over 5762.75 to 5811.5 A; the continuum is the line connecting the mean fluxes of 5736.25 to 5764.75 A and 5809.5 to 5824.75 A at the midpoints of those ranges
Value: 0.03 mag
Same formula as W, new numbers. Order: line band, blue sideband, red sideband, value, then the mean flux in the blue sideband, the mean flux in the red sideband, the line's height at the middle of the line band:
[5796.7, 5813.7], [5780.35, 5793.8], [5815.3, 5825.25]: 0.030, 3.29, 3.39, 3.34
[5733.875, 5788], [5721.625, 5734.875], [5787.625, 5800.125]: -0.026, 3.27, 3.22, 3.25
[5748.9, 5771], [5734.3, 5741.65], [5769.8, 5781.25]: 0.005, 3.35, 3.31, 3.33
